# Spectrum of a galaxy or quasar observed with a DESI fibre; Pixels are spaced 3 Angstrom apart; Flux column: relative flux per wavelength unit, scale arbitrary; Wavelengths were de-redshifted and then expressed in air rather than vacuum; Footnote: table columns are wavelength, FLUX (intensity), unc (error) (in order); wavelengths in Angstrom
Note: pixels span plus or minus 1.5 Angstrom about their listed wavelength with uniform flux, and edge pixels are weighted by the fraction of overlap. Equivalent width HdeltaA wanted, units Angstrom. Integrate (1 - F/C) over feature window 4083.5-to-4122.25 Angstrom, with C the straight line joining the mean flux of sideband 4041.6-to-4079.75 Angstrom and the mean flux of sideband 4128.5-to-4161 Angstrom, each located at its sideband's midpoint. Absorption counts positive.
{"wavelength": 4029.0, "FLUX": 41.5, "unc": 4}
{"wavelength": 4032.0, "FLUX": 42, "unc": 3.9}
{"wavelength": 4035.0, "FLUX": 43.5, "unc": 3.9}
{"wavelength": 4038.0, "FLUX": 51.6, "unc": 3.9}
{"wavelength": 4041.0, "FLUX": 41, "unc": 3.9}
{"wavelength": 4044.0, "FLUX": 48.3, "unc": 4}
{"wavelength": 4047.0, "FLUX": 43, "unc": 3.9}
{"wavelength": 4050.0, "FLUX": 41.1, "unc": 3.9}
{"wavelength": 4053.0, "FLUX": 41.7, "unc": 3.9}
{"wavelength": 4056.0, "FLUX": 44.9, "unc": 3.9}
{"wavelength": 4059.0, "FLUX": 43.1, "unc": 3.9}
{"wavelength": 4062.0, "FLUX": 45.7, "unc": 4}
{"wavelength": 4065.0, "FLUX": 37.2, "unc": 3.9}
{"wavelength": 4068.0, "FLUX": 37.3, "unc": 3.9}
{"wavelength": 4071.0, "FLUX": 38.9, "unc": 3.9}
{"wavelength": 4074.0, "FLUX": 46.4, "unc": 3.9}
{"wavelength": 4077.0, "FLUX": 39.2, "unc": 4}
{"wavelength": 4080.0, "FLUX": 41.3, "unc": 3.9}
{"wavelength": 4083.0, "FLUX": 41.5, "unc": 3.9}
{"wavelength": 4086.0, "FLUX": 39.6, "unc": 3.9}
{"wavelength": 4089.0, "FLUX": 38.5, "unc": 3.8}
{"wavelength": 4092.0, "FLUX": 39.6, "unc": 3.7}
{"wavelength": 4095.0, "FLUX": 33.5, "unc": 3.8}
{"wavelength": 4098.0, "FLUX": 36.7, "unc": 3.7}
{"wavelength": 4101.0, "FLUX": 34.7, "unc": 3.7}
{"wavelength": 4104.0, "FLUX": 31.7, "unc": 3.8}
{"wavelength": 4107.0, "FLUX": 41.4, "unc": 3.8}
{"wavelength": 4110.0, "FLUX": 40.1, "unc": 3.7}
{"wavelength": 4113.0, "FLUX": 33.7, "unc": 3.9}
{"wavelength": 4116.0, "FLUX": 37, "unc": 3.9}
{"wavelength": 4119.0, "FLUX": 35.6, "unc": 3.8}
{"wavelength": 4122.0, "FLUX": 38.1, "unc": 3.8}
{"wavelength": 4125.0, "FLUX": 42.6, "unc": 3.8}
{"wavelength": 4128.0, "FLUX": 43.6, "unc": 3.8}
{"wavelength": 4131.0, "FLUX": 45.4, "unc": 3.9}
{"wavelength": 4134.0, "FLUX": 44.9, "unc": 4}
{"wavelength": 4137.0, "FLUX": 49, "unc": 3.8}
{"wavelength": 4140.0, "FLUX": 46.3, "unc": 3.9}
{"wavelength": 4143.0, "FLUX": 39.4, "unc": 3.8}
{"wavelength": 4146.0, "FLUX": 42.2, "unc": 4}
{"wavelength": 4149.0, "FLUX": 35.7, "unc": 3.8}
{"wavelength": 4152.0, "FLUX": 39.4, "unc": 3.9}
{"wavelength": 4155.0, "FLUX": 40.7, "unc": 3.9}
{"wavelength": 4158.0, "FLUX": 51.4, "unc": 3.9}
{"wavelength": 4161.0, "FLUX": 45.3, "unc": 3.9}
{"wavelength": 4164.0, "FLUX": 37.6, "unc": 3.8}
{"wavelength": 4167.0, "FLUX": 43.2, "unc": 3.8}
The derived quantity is 5.3 Angstrom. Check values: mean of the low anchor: 42.2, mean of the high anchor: 43.5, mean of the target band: 37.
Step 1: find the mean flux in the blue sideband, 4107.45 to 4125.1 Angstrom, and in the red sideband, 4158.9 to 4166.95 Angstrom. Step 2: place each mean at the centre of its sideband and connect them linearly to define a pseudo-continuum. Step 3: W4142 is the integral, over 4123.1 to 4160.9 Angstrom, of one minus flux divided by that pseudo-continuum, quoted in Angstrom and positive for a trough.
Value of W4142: -2.90 Angstrom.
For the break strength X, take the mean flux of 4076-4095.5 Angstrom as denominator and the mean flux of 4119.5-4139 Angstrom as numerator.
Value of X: 1.11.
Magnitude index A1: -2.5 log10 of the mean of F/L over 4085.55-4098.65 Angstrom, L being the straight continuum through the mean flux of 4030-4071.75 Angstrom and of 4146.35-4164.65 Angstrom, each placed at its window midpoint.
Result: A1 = 0.14 mag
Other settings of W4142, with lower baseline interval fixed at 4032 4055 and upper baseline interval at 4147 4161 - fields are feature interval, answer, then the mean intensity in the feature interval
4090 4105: 2.69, 35.5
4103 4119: 2.28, 36.8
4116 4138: 0.23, 42.2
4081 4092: 0.89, 39.9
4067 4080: 0.88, 40.7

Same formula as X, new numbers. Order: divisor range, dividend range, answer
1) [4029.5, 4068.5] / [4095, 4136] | 0.90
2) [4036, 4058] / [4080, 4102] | 0.86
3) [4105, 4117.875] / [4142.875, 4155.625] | 1.04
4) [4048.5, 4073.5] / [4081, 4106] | 0.90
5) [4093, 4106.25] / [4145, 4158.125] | 1.18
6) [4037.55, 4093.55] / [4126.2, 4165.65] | 1.03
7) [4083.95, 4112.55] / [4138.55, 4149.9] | 1.10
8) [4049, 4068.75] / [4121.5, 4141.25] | 1.07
